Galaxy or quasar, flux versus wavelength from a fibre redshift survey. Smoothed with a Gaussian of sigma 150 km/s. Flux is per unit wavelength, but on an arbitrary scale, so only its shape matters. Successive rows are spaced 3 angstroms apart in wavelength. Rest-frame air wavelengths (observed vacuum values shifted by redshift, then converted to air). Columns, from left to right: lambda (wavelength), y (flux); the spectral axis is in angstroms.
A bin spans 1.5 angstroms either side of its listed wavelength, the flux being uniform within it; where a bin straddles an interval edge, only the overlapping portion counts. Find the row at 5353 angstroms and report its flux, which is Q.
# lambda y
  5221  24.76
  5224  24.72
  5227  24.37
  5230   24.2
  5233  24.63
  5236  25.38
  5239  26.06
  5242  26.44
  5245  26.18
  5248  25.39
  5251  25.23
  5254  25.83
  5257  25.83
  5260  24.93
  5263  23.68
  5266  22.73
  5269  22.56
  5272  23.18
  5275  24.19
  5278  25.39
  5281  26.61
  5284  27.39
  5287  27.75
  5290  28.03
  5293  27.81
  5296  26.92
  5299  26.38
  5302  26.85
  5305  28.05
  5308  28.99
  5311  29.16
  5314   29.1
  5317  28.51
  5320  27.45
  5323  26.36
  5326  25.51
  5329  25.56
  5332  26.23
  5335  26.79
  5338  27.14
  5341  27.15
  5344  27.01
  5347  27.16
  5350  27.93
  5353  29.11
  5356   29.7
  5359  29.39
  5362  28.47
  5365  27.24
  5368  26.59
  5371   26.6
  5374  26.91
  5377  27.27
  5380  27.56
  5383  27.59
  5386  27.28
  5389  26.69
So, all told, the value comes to 29.11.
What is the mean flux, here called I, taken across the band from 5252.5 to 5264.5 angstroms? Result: 25.1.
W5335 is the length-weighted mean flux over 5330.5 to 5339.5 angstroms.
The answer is 26.7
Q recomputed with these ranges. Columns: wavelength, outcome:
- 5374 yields 26.91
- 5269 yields 22.56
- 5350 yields 27.93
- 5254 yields 25.83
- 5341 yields 27.15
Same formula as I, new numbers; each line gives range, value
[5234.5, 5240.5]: 25.7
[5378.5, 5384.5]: 27.6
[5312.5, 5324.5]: 27.9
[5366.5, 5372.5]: 26.6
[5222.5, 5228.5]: 24.5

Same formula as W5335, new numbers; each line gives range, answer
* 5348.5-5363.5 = 28.9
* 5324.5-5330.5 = 25.5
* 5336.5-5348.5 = 27.1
